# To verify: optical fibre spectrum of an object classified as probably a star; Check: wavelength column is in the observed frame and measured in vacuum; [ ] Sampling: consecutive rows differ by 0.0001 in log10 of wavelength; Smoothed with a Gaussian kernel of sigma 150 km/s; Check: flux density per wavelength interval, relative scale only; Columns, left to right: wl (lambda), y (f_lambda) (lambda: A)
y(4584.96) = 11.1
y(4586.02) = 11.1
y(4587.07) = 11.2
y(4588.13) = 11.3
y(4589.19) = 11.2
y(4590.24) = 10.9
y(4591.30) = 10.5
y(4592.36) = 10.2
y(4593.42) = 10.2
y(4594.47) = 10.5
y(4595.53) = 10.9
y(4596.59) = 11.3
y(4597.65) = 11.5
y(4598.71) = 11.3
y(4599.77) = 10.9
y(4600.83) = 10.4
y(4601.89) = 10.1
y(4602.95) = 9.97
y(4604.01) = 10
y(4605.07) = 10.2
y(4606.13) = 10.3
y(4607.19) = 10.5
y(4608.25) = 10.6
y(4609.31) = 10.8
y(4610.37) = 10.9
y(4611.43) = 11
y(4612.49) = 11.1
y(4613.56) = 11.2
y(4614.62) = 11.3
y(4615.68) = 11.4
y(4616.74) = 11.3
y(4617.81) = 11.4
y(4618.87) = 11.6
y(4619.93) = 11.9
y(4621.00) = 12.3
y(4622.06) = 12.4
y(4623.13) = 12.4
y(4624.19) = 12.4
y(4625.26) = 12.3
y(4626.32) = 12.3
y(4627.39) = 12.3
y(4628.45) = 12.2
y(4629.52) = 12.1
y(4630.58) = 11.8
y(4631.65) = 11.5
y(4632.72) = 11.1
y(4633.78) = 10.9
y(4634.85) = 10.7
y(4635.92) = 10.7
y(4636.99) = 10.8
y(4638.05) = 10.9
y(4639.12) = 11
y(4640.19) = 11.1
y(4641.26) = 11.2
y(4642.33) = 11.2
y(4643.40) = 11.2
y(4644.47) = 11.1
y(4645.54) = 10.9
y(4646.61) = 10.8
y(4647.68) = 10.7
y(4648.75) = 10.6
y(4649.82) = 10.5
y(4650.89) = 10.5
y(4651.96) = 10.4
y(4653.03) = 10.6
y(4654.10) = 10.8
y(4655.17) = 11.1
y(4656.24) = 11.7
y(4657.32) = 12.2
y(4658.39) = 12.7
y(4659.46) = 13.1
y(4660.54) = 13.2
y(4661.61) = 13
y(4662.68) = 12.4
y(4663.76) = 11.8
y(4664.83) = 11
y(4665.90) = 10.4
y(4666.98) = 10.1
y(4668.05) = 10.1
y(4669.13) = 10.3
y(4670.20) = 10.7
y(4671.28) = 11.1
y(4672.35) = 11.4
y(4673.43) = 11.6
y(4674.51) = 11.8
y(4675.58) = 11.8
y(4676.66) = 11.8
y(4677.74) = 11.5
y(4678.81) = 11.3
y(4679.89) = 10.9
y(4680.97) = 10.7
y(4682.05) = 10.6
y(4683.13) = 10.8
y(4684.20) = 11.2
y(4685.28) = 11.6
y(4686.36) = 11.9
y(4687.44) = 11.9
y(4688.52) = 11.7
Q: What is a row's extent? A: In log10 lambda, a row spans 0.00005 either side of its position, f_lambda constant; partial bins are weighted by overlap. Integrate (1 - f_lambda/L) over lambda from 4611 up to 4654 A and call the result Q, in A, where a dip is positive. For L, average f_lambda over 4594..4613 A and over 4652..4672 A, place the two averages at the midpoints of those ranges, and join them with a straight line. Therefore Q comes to -1.1 A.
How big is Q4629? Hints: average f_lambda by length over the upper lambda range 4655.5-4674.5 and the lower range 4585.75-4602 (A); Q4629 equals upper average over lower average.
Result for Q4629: 1.1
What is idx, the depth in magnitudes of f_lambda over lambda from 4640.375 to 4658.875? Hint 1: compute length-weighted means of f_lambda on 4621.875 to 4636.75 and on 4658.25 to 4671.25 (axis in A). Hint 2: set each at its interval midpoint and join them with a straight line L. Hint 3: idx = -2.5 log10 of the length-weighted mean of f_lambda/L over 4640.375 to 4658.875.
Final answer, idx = 0.05 mag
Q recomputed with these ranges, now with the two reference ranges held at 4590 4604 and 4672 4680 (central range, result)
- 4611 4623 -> -0.8 A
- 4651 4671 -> -0.1 A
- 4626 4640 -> -0.4 A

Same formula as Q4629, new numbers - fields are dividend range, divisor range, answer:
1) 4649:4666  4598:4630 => 1.03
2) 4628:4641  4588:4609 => 1.06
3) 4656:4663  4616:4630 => 1.05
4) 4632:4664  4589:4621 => 1.04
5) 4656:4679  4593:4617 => 1.08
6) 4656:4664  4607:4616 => 1.14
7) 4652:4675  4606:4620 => 1.03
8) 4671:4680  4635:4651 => 1.06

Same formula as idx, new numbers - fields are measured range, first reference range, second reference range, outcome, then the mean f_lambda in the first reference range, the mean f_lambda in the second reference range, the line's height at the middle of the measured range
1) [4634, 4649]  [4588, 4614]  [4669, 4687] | 0.007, 10.7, 11.3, 11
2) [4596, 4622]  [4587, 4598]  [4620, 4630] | 0.056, 10.9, 12.3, 11.6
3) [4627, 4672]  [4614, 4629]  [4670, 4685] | 0.034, 12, 11.2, 11.6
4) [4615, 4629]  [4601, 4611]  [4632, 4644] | -0.126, 10.4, 11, 10.7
